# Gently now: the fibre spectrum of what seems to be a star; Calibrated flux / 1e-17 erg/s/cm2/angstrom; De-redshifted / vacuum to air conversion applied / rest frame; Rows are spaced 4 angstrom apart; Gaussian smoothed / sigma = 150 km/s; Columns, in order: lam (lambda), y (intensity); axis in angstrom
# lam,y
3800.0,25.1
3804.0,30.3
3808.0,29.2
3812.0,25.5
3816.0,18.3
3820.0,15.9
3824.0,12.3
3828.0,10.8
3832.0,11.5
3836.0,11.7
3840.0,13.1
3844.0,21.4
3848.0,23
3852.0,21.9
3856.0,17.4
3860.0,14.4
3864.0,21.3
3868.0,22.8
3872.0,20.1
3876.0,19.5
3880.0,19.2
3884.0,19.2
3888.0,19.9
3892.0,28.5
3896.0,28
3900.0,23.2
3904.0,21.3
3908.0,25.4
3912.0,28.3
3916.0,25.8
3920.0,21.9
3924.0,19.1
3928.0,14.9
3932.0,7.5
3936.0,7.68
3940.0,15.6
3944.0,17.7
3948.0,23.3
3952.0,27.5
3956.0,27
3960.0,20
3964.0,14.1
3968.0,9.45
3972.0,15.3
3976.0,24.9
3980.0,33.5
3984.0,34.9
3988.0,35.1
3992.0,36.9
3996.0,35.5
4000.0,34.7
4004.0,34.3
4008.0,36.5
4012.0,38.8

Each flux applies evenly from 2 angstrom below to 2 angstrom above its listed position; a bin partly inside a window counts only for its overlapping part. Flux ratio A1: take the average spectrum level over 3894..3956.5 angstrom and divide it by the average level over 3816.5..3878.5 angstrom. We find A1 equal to 1.2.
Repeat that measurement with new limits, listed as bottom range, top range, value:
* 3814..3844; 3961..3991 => 1.74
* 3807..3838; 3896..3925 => 1.46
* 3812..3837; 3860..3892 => 1.41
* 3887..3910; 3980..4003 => 1.43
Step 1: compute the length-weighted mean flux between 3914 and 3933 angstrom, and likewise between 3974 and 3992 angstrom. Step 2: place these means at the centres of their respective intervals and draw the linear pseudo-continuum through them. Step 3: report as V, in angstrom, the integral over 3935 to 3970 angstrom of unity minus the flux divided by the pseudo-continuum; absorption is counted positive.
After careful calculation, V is 9.5 angstrom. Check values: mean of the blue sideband 18.4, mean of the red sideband 32.6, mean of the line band 18.3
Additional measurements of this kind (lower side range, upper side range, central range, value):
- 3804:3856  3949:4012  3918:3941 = 9.6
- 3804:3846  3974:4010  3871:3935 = 9.9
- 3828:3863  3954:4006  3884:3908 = -3.8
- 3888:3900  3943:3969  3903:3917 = -0.5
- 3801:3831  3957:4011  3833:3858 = 4.4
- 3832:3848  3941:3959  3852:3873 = -2.5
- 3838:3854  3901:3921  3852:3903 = 2.4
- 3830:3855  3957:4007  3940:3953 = 1.9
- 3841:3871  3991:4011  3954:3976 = 9.6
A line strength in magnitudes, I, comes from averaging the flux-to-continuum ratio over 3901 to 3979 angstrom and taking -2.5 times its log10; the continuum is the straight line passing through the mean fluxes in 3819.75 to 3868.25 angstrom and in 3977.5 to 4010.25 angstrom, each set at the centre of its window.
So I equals 0.39 mag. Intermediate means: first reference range 16.5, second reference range 35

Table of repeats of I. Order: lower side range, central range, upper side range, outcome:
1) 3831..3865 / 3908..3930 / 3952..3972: -0.23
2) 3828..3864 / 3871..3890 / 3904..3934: -0.06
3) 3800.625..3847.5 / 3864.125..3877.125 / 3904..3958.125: -0.09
